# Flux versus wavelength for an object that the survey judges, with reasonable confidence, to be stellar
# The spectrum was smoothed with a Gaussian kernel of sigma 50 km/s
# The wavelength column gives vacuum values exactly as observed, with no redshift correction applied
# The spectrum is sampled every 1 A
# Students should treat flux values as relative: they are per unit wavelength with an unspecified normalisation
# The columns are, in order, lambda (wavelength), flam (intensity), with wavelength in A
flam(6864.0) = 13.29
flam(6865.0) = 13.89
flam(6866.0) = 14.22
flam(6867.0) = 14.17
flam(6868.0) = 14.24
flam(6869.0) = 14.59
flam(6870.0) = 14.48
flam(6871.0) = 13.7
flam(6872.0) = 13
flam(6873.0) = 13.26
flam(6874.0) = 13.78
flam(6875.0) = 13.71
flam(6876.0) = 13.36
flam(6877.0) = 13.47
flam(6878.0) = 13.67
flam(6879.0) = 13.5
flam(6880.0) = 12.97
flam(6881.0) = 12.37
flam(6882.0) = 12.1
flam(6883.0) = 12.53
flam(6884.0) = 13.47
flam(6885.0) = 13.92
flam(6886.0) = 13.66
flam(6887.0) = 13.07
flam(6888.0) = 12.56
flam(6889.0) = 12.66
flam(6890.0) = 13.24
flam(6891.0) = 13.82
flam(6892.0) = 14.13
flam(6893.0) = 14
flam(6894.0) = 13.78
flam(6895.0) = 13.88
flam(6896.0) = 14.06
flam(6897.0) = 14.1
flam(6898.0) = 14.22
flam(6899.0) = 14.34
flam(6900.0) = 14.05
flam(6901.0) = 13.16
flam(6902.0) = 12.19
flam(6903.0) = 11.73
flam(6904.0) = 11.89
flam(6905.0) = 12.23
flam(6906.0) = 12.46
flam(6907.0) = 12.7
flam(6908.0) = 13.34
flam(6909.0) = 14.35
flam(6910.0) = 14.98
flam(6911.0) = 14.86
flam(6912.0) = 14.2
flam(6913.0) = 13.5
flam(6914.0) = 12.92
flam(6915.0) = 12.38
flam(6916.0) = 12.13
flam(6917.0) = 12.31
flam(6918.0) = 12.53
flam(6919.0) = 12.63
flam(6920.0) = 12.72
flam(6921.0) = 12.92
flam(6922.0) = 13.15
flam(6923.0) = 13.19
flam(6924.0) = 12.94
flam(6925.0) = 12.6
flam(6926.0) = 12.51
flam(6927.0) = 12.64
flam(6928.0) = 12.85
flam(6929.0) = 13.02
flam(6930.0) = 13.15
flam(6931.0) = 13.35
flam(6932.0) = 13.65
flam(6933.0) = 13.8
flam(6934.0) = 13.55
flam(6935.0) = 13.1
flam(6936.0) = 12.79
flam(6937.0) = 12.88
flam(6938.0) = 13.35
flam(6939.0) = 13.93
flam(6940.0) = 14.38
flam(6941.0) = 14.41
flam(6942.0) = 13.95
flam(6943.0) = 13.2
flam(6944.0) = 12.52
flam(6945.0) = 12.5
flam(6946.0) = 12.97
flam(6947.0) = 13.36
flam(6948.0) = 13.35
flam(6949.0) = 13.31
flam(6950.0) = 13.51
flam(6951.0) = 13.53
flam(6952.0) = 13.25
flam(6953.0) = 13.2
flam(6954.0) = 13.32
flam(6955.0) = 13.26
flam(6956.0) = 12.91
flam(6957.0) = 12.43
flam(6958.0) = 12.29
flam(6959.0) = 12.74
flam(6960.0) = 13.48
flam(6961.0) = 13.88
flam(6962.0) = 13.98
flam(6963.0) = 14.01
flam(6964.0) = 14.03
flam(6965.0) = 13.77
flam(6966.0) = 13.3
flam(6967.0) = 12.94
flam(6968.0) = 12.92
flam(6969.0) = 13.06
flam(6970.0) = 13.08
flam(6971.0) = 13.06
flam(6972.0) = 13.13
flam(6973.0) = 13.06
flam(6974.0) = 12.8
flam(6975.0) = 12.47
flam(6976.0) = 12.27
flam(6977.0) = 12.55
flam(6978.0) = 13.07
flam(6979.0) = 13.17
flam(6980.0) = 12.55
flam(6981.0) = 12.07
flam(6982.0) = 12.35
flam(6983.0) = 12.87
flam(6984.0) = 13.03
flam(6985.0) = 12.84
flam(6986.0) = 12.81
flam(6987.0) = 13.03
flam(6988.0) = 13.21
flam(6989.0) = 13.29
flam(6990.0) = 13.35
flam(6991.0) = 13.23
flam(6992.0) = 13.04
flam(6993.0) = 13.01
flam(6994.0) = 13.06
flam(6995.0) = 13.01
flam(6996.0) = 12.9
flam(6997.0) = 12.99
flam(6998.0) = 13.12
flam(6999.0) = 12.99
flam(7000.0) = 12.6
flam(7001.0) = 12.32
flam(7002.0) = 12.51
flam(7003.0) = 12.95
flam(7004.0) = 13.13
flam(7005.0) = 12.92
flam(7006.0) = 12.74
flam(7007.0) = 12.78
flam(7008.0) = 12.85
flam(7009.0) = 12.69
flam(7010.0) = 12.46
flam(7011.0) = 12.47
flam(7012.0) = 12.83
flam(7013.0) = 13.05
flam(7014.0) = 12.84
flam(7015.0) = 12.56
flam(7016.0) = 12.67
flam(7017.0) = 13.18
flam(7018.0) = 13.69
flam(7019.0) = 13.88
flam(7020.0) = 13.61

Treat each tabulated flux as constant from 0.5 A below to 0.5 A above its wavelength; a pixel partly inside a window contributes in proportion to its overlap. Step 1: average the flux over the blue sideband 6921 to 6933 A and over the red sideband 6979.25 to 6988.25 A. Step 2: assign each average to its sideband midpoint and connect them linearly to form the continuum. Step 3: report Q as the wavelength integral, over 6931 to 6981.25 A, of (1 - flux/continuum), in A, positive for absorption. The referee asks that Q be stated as -1.25 A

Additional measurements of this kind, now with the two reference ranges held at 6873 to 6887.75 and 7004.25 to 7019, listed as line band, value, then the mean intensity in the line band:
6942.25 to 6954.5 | -0.1 A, 13.2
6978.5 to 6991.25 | 0.1 A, 12.9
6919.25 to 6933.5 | 0.1 A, 13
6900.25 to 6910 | 0.3 A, 12.8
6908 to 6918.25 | -0.2 A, 13.4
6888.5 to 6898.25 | -0.4 A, 13.8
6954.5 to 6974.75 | -0.3 A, 13.2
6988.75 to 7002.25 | 0.0 A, 13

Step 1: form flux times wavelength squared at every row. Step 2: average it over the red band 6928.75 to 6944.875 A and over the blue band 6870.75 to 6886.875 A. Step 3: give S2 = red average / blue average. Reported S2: 1.03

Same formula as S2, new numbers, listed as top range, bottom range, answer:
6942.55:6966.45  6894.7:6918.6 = 1.01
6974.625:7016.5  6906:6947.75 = 0.99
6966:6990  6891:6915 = 0.97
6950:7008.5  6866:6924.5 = 1.00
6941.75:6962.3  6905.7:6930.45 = 1.02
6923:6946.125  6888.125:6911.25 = 0.99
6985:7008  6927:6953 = 0.99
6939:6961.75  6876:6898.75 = 1.01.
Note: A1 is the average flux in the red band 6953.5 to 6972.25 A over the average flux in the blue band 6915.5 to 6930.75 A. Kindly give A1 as 1.04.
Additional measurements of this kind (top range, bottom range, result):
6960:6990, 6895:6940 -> 0.99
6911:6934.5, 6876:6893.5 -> 0.98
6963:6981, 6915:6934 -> 1.01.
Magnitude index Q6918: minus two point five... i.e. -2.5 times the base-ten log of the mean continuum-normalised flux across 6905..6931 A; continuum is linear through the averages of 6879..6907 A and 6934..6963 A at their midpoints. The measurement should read 0.015 mag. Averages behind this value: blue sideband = 13.2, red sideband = 13.3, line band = 13.1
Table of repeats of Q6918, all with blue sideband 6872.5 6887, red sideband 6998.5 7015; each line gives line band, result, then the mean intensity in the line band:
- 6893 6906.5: -0.007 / 13.3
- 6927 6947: -0.024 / 13.3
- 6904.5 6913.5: -0.039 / 13.6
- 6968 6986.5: 0.006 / 12.8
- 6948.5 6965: -0.032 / 13.3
